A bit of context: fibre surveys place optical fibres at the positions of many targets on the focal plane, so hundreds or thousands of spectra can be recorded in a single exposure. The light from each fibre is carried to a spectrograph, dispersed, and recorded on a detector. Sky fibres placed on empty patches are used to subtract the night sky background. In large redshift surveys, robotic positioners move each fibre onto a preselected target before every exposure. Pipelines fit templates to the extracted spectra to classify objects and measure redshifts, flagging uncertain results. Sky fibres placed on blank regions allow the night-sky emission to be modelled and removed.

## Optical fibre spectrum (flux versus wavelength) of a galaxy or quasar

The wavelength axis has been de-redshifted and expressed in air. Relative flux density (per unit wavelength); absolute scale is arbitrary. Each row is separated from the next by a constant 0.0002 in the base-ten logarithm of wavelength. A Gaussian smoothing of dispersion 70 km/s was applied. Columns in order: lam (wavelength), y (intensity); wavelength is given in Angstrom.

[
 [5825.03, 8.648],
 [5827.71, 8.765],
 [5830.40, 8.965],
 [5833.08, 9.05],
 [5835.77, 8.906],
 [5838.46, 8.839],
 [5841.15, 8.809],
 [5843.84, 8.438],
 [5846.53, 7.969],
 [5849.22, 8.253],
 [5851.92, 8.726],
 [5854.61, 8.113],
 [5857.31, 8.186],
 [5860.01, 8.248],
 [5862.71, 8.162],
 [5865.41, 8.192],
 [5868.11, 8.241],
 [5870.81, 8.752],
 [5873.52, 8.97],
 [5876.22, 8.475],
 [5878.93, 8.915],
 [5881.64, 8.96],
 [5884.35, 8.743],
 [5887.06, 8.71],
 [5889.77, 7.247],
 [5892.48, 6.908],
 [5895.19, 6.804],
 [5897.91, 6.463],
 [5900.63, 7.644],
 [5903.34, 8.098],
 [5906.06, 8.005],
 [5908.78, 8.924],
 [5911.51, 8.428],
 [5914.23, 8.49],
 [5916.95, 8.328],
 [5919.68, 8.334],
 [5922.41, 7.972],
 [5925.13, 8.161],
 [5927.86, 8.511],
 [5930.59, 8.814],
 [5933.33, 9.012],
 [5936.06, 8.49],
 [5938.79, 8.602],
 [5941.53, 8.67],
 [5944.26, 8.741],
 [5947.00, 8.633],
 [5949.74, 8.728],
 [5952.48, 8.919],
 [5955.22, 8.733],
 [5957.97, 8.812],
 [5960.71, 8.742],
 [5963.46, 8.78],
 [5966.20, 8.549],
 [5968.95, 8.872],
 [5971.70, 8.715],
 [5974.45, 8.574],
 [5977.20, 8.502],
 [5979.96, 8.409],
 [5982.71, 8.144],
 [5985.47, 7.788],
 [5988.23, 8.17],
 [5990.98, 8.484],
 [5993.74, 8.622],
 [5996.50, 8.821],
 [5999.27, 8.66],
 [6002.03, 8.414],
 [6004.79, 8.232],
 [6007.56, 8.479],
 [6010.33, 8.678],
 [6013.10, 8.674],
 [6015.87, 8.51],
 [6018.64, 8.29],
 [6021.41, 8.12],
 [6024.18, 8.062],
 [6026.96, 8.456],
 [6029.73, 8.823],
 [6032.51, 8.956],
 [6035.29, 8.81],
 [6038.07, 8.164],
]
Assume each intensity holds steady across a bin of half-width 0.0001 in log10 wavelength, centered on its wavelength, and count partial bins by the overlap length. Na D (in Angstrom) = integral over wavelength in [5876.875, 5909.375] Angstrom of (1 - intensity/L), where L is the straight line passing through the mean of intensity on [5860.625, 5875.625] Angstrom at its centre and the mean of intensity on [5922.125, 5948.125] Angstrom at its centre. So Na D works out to 2.16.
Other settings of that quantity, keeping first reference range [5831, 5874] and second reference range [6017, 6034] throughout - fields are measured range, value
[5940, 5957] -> -0.5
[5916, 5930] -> 0.3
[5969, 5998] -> 0.1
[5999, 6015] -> -0.1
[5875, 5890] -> -0.2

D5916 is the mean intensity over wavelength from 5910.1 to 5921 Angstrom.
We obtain 8.39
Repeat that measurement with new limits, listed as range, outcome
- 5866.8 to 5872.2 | 8.5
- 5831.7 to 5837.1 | 8.98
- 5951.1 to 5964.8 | 8.79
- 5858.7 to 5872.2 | 8.32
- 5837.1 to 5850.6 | 8.46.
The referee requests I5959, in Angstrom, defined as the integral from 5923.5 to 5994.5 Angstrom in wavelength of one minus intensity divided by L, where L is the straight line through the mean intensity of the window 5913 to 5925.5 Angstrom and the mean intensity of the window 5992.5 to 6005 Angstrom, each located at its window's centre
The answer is -1.4 Angstrom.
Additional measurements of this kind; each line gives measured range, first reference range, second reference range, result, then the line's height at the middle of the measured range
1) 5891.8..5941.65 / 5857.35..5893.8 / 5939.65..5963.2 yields 2.4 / 8.56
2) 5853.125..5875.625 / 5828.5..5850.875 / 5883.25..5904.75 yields -0.6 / 8.16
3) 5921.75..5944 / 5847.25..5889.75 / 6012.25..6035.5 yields -0.2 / 8.48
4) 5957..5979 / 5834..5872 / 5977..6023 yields -0.7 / 8.41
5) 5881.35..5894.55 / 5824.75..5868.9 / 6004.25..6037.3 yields 0.8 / 8.5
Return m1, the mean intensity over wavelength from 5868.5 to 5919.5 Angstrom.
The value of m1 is 8.16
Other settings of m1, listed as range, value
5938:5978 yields 8.71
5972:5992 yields 8.32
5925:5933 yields 8.6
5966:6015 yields 8.49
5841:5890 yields 8.44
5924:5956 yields 8.67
